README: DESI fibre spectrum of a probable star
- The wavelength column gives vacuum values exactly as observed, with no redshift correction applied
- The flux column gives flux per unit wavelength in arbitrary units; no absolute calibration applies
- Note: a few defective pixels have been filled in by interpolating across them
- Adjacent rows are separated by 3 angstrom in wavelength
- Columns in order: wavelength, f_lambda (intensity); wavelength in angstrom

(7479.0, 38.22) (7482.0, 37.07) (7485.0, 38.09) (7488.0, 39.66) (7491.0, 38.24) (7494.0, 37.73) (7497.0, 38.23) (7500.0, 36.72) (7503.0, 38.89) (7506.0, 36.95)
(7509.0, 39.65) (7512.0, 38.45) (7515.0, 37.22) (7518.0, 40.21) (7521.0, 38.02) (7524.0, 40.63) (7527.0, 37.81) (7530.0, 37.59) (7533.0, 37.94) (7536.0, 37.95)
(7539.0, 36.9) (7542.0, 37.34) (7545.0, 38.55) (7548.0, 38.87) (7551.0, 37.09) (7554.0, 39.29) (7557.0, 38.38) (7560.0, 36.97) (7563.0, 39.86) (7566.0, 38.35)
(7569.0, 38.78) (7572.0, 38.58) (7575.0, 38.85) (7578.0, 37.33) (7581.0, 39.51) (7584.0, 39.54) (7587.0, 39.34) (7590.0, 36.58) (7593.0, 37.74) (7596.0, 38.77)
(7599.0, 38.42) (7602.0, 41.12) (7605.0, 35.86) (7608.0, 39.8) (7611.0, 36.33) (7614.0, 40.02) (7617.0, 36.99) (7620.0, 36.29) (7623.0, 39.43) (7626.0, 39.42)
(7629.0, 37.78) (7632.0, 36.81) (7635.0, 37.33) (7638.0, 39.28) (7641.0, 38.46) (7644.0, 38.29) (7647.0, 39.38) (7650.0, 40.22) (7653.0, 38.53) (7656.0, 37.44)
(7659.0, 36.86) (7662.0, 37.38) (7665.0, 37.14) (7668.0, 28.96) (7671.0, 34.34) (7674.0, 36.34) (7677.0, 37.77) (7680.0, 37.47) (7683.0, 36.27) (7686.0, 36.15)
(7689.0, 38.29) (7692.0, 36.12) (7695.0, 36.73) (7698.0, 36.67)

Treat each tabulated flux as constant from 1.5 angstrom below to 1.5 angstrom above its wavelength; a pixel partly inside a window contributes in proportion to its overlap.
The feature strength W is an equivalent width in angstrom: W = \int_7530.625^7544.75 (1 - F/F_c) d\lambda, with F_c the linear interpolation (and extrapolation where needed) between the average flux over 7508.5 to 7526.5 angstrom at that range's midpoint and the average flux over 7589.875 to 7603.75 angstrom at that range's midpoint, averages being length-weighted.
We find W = 0.4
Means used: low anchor 38.9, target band 37.6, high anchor 38.7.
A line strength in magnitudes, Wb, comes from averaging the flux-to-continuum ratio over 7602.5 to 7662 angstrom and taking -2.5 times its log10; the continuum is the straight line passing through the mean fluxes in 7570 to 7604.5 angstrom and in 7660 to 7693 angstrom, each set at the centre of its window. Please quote -0.02 mag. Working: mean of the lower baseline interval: 38.6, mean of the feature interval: 38.2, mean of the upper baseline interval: 36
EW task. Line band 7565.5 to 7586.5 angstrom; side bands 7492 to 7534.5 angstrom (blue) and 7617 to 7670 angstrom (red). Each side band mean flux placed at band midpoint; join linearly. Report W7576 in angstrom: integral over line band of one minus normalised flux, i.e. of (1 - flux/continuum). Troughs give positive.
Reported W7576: -0.5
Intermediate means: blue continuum 38.3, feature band 38.8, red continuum 37.5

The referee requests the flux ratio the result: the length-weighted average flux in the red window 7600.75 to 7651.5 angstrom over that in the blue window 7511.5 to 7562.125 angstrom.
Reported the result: 1.00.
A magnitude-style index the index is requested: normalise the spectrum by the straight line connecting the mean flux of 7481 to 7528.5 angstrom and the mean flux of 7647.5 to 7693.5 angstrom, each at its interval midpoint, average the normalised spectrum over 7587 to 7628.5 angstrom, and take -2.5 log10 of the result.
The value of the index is -0.03 mag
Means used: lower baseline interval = 38.4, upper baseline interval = 36.7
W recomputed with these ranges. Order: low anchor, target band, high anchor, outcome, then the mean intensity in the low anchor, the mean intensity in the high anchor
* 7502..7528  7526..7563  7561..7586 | 0.7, 38.7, 38.8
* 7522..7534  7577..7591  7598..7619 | -0.1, 38.5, 38.3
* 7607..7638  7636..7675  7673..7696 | 0.3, 38.1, 36.9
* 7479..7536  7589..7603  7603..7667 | -0.2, 38.3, 38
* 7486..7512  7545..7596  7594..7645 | -0.3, 38.3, 38.3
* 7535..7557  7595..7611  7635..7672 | -0.4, 38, 37.2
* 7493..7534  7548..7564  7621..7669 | -0.1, 38.3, 37.7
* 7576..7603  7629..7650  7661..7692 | -0.7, 38.7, 36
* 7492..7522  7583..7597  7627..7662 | -0.1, 38.2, 38.2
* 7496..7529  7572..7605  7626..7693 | -0.7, 38.4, 37.2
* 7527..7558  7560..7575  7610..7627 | -0.3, 38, 38.1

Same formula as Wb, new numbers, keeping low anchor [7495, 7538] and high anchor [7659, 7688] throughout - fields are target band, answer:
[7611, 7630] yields -0.04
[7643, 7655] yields -0.08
